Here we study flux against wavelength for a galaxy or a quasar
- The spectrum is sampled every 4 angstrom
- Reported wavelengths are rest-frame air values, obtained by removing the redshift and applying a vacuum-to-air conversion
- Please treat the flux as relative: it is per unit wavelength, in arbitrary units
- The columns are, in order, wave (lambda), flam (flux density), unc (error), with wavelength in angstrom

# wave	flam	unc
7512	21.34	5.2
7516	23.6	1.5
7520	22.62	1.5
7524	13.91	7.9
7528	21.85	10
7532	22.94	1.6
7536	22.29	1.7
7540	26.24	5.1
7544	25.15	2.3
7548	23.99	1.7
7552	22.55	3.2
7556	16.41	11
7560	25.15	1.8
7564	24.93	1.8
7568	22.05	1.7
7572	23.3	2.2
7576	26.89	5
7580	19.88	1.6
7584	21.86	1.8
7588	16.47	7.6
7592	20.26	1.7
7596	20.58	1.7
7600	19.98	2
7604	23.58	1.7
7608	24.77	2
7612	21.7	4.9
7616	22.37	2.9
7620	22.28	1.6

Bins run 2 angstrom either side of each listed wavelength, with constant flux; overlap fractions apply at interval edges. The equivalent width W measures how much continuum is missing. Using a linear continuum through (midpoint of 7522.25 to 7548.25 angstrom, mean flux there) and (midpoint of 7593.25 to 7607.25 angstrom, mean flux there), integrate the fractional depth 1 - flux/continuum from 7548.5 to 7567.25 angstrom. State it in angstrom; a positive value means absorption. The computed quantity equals -0.27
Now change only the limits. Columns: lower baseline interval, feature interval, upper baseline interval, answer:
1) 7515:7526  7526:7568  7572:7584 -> -3.6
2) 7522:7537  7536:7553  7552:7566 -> -2.5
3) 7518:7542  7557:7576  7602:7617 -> -1.2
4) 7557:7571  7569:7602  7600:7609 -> 3.0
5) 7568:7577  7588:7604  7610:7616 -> 1.9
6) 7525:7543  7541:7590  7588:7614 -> -0.6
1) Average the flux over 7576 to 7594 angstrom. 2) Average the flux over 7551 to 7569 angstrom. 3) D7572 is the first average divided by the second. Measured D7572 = 0.92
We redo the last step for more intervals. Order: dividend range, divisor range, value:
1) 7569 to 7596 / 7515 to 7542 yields 0.98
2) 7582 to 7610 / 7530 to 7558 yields 0.92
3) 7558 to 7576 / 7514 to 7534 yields 1.15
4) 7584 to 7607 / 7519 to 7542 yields 0.95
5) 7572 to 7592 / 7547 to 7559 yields 1.01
